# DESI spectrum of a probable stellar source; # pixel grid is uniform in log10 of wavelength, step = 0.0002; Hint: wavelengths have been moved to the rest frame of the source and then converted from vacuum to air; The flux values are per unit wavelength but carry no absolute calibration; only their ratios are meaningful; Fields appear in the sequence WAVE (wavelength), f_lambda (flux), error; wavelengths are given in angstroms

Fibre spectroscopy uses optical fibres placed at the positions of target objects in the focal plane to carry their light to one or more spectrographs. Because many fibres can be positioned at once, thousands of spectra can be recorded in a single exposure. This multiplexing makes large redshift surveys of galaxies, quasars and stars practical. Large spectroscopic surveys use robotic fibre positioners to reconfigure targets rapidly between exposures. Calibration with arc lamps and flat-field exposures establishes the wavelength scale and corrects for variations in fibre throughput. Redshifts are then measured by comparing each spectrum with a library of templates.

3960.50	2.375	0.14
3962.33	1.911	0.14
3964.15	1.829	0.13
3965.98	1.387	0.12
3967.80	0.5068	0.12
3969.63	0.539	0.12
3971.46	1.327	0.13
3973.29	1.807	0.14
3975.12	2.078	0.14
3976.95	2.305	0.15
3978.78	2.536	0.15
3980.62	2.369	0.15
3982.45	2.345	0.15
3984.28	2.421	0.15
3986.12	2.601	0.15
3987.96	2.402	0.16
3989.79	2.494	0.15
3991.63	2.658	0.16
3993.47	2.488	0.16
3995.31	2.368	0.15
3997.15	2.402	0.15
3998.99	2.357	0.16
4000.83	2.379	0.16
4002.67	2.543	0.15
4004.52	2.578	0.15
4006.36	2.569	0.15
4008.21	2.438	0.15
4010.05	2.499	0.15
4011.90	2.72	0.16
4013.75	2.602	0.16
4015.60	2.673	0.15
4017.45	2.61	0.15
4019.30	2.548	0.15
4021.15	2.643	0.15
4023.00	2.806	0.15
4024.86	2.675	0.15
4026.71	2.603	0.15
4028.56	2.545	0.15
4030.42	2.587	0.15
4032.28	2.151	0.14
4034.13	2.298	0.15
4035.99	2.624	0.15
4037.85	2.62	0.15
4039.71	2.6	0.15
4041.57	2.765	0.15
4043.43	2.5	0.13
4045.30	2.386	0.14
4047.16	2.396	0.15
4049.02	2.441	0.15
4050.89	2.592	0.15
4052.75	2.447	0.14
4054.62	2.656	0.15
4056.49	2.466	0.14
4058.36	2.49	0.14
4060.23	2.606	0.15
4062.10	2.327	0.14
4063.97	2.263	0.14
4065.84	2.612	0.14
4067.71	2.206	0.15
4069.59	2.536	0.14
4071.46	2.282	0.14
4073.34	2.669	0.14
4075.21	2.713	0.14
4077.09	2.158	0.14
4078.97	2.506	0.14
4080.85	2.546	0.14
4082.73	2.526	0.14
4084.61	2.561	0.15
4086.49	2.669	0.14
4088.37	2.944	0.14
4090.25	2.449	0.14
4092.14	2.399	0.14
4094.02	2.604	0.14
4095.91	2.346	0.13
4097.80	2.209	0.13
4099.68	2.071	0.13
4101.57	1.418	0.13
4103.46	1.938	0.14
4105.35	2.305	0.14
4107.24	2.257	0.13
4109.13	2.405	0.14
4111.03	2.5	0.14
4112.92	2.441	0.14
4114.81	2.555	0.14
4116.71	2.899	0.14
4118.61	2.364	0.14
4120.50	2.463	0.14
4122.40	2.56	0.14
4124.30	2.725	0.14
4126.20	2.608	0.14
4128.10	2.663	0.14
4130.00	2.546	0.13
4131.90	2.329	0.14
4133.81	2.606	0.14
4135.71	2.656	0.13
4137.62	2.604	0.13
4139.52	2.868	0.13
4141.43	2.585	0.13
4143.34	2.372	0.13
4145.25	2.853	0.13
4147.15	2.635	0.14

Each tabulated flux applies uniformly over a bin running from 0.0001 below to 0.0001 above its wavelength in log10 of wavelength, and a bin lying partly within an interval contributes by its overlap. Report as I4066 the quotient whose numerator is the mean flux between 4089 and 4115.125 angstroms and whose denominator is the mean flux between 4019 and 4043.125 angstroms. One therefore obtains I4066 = 0.9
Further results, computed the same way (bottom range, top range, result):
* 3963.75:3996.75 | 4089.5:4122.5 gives 1.15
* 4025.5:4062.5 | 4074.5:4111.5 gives 0.95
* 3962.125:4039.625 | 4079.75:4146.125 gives 1.07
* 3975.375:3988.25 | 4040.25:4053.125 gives 1.04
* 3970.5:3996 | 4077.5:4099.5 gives 1.09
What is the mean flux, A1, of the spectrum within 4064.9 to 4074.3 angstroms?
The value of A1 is 2.46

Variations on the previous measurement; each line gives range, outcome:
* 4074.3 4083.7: 2.49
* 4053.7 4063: 2.51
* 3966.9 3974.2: 1.05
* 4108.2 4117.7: 2.56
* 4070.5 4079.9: 2.47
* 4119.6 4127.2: 2.59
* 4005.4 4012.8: 2.56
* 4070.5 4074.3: 2.48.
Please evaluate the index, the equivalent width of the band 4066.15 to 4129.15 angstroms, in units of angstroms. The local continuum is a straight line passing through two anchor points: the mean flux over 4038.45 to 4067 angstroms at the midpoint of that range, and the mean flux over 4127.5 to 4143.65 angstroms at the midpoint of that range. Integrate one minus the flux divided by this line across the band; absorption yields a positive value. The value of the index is 2.64 angstroms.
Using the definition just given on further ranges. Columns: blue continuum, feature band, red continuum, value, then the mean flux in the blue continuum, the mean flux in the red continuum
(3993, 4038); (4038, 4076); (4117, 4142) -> 0.81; 2.53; 2.59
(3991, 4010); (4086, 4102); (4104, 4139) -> 0.94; 2.48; 2.52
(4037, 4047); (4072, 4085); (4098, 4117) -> -0.69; 2.56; 2.26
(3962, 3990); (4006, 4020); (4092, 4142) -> -3.61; 1.92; 2.44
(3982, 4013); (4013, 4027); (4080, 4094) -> -0.74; 2.49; 2.59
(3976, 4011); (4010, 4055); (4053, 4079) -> -1.80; 2.46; 2.46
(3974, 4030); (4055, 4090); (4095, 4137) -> -0.89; 2.51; 2.4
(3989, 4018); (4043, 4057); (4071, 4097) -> 0.22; 2.52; 2.53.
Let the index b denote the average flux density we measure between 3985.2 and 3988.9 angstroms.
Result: 2.5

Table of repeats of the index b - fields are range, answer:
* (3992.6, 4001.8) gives 2.4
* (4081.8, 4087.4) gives 2.59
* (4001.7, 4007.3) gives 2.56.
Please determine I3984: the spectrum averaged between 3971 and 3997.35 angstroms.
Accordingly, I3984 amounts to 2.32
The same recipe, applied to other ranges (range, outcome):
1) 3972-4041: 2.48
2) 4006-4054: 2.55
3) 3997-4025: 2.57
